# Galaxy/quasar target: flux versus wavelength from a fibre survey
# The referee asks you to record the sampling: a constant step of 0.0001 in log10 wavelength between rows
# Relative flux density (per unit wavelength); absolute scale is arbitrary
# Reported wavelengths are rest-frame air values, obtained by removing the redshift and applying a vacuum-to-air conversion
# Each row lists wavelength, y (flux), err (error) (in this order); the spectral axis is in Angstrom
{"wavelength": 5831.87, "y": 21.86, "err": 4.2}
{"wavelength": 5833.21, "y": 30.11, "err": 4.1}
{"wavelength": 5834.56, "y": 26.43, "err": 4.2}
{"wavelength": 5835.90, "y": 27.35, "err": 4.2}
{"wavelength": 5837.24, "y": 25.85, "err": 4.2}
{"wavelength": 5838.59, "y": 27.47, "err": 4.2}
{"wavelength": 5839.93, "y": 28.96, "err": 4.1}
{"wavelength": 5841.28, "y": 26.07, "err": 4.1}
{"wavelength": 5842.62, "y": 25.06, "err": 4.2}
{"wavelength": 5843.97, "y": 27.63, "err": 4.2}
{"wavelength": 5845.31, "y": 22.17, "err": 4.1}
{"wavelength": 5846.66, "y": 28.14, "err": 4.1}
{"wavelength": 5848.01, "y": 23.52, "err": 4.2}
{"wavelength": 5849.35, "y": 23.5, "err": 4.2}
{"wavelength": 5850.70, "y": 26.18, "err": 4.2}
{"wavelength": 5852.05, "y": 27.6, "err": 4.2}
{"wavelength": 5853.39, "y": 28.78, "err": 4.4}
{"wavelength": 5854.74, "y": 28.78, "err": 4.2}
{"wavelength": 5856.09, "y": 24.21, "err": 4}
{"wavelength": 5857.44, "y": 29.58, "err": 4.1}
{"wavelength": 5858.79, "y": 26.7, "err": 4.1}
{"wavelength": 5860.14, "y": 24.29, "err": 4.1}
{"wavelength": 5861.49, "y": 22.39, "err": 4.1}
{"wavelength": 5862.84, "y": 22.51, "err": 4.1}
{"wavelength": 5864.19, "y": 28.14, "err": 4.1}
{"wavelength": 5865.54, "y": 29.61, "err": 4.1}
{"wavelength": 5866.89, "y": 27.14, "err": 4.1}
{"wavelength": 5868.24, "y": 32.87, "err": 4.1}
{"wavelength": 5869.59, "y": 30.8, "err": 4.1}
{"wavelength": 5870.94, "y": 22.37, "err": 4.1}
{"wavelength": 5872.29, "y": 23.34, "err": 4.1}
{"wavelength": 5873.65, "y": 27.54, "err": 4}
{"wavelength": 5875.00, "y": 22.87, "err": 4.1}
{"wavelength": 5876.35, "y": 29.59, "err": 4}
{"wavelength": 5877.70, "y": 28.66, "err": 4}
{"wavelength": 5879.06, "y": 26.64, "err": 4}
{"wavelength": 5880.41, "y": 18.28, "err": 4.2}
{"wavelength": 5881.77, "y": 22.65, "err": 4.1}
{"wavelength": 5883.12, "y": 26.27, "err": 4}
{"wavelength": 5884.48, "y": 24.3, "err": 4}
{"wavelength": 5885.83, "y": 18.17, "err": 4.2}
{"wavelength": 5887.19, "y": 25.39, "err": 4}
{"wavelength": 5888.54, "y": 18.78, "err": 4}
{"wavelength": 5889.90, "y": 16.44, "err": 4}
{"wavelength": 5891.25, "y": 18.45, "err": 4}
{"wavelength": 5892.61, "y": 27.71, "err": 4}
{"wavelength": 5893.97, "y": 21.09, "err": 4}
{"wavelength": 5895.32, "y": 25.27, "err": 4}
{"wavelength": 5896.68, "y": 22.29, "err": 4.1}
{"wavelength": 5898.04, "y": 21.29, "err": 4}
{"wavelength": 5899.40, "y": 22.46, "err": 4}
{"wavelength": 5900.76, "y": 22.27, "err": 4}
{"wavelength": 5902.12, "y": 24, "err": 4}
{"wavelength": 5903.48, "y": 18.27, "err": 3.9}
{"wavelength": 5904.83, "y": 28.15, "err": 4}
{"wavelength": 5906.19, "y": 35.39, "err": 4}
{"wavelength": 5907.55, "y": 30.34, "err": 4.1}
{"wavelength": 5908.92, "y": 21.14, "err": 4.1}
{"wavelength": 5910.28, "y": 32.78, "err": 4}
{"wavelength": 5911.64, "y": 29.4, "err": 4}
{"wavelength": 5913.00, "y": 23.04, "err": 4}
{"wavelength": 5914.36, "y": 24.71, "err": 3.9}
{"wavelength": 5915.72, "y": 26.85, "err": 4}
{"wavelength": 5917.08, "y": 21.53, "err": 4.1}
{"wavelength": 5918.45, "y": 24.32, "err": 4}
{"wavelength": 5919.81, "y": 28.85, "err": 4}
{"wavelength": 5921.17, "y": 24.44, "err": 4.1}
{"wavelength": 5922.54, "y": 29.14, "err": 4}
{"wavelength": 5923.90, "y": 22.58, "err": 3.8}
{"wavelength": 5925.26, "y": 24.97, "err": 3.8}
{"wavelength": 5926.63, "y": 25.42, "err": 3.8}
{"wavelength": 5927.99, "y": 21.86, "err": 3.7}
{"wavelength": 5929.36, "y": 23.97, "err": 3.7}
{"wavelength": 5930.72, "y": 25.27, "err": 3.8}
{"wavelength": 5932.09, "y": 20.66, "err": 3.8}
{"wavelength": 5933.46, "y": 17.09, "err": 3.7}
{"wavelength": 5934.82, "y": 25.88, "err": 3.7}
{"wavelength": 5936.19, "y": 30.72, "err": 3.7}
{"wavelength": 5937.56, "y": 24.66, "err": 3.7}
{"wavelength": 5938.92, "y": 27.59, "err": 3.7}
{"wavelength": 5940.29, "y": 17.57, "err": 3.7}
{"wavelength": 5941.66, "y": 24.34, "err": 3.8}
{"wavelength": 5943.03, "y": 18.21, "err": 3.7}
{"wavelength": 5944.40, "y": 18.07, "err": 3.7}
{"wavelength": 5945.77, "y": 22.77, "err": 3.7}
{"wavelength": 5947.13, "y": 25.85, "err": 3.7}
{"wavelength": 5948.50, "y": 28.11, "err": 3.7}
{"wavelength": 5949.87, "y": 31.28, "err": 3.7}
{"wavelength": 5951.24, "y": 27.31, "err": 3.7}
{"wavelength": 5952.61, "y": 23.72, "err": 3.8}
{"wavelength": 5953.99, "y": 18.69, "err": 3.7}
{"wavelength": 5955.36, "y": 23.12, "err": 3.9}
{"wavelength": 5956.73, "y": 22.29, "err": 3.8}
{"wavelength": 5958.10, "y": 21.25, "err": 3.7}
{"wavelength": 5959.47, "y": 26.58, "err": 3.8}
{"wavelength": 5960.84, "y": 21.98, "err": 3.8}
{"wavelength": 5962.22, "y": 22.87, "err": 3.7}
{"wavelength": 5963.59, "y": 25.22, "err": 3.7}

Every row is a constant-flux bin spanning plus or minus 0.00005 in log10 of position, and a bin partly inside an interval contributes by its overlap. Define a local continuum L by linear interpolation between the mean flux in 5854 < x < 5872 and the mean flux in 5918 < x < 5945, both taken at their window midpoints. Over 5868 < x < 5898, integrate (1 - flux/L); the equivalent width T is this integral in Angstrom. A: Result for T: 2.4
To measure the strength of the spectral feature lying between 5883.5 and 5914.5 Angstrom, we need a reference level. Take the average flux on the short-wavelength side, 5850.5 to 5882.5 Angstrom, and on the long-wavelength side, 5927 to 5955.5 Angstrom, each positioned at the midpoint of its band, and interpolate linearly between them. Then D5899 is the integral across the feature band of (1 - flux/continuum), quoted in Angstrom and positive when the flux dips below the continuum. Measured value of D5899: 1.4 Angstrom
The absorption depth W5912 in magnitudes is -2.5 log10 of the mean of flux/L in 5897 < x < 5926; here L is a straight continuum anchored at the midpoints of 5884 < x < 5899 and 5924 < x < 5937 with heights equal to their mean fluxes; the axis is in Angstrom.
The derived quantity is -0.12 mag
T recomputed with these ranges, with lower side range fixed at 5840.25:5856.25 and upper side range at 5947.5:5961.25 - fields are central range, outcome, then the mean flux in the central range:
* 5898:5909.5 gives 0.10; 25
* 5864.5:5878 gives -0.90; 27.5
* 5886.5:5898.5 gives 1.68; 21.9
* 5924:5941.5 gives 0.74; 23.8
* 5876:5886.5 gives 0.59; 24.2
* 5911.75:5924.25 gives -0.13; 25.3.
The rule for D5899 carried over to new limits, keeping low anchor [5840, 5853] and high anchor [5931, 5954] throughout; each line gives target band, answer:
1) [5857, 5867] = -0.28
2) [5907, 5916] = -0.87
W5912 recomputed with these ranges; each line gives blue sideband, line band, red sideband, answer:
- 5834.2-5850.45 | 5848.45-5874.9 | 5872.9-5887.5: -0.05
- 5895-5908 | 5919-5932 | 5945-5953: 0.03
